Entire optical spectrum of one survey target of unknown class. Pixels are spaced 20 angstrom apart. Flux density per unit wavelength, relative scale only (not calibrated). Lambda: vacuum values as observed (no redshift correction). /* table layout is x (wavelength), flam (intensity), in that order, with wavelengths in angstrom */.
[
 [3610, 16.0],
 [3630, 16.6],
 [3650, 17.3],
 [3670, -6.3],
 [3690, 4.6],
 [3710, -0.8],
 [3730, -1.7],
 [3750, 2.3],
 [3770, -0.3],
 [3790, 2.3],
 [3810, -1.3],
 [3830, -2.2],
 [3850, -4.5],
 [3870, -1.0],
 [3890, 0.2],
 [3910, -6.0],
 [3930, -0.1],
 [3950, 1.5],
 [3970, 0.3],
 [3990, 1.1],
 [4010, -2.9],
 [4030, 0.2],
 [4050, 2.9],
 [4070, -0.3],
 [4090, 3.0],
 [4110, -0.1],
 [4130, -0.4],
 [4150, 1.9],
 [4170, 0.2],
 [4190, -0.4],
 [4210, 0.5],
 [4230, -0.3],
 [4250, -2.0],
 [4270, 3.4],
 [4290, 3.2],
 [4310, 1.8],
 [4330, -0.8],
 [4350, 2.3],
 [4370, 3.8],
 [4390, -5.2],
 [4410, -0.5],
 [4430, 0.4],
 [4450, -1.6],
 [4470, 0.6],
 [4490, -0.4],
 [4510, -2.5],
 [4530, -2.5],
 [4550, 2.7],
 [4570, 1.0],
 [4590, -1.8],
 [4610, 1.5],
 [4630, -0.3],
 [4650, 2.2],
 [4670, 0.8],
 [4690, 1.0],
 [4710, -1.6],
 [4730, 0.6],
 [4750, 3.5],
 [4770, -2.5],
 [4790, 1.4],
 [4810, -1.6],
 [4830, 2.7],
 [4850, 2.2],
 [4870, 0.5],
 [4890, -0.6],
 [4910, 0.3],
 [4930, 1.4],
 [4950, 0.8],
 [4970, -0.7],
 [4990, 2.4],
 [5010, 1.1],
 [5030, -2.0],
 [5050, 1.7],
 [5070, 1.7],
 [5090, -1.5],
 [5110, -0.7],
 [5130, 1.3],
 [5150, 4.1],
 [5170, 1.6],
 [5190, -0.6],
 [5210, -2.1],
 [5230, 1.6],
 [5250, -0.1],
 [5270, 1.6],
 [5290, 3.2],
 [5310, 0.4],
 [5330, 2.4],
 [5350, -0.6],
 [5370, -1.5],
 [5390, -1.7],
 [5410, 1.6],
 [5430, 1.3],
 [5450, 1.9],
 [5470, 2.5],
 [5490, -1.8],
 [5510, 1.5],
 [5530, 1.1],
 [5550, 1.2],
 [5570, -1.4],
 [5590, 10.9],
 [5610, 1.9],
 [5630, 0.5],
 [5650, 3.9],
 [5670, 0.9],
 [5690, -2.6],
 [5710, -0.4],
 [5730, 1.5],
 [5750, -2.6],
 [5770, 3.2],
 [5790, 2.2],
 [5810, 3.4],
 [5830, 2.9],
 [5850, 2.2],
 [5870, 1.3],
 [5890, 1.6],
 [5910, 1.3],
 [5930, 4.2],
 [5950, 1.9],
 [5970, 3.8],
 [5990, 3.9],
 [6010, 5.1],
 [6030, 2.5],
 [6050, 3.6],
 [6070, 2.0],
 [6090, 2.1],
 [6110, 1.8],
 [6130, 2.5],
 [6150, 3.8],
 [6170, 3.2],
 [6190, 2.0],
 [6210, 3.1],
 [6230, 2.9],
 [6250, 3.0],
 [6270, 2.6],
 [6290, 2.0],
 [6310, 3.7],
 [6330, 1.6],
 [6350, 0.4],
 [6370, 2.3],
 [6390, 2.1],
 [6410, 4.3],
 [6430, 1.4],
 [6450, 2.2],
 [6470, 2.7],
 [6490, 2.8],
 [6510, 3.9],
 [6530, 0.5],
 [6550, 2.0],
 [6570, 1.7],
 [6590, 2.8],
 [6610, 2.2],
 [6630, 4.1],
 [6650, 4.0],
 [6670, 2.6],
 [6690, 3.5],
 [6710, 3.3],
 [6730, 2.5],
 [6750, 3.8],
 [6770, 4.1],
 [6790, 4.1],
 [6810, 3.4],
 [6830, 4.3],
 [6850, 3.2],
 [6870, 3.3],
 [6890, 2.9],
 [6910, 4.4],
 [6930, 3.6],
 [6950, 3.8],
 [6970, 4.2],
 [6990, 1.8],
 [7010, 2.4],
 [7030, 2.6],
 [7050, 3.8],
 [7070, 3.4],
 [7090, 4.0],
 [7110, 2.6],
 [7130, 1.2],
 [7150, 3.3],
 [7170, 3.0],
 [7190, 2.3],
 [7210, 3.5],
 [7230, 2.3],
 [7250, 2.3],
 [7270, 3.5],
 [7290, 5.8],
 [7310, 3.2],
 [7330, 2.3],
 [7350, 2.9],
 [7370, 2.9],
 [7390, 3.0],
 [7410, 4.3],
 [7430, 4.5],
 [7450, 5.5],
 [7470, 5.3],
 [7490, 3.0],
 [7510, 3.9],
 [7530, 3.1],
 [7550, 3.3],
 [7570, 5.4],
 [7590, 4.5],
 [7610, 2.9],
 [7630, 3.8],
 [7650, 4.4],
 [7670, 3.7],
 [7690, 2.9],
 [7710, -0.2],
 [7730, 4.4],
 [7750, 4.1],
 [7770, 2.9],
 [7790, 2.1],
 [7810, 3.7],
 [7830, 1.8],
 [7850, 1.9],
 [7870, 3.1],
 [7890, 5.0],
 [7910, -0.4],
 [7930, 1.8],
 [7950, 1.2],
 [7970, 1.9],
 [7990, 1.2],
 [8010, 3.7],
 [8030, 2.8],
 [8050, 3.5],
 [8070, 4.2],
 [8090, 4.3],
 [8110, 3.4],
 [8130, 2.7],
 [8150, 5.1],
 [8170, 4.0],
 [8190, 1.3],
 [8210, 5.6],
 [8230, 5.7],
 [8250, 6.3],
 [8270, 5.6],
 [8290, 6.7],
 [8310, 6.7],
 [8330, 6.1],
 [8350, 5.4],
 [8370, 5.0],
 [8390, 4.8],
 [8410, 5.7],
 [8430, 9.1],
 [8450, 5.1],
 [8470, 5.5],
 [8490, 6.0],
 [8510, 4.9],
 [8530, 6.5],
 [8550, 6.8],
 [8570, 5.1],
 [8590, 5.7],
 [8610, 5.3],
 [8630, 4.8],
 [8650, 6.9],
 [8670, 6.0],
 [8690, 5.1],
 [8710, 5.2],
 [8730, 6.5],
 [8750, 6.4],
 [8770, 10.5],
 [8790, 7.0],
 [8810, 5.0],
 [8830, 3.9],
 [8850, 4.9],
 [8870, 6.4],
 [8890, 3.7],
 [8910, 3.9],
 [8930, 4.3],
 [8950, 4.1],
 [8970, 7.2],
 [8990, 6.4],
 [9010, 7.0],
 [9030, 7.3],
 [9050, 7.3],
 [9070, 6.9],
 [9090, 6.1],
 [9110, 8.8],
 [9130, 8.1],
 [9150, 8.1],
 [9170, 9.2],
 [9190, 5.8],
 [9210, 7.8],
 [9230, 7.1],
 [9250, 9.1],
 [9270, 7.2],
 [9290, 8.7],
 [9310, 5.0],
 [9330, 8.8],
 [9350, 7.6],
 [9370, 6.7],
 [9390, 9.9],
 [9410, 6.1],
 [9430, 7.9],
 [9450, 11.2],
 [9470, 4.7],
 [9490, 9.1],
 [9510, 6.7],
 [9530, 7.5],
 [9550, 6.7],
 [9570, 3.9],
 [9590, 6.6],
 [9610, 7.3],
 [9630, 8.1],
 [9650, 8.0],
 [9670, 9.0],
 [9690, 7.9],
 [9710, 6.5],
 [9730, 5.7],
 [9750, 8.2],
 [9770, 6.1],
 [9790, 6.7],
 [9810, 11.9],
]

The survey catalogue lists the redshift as 1.06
